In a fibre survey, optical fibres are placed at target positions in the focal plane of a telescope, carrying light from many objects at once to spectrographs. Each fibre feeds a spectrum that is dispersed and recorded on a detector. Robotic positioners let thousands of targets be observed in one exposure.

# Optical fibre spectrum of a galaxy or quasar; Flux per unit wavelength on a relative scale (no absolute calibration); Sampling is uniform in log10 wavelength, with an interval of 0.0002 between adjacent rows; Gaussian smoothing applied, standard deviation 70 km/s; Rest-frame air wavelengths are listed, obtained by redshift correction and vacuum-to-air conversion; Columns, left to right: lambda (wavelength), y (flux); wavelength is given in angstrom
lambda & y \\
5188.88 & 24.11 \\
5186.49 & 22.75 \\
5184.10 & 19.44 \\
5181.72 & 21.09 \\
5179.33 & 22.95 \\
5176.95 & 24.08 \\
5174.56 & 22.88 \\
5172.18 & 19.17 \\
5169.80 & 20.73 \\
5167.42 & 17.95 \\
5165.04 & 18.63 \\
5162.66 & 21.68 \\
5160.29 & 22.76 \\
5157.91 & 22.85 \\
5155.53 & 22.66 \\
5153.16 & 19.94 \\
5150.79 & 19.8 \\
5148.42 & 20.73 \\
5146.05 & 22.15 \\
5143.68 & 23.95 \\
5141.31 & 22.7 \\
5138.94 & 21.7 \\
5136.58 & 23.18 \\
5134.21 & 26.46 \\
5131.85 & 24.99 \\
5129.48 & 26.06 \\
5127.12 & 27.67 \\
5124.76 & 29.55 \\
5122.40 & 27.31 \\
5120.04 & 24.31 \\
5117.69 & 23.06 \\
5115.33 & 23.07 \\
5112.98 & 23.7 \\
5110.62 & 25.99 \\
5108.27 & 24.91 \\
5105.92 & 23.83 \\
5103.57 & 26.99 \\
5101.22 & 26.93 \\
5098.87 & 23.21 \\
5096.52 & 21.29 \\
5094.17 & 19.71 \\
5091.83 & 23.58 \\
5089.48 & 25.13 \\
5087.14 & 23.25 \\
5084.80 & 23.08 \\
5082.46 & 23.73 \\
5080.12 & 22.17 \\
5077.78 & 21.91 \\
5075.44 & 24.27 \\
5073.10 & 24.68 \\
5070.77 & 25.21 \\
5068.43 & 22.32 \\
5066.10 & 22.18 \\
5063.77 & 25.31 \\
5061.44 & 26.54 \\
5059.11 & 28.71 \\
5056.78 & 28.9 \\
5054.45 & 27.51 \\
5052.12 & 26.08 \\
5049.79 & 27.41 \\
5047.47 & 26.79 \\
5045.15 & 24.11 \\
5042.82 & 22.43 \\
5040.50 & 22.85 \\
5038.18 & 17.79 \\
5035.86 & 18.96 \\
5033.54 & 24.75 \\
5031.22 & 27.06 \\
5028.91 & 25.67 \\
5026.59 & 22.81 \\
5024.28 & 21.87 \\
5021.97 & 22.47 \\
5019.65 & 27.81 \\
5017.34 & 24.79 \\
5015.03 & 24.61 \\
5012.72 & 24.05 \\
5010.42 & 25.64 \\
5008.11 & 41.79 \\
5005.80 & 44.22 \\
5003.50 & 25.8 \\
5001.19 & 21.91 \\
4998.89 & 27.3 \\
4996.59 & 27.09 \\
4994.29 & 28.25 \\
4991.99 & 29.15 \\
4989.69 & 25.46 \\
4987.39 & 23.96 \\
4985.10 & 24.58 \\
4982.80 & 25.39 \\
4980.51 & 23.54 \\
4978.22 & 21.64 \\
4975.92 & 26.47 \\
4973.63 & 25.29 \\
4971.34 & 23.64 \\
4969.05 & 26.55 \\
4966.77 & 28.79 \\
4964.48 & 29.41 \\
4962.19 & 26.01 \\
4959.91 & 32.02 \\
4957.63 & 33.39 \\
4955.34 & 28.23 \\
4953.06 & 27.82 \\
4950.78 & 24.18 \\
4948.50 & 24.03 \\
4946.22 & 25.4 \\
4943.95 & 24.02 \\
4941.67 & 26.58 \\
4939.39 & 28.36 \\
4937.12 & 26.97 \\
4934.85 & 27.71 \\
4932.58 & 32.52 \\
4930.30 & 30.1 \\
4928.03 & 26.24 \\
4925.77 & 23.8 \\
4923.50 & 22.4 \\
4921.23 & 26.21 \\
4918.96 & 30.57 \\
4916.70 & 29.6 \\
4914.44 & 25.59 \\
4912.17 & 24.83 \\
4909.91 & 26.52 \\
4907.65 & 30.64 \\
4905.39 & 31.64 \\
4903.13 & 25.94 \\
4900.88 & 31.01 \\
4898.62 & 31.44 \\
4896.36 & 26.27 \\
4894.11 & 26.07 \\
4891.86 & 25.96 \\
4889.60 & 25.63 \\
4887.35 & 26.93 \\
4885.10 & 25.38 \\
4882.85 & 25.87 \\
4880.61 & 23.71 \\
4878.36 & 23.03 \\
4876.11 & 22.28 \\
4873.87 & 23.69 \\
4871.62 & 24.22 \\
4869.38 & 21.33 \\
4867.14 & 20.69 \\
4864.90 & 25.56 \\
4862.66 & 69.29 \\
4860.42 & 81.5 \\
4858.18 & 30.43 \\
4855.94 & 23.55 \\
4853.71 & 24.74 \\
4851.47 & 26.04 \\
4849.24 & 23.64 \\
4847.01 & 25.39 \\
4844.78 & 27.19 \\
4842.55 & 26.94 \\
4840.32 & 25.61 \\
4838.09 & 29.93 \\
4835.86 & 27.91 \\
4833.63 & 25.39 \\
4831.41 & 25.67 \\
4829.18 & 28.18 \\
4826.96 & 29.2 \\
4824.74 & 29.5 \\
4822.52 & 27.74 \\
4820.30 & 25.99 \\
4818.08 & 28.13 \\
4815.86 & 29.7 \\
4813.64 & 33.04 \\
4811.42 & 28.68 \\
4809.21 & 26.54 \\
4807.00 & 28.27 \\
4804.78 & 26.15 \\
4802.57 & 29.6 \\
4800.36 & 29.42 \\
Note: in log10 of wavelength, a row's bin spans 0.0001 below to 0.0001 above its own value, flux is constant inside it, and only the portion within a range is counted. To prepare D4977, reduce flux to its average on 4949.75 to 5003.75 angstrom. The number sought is 26.5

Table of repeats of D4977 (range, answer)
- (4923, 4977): 27.1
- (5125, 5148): 24.4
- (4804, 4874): 29.8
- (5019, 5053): 23.8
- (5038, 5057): 25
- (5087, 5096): 22.8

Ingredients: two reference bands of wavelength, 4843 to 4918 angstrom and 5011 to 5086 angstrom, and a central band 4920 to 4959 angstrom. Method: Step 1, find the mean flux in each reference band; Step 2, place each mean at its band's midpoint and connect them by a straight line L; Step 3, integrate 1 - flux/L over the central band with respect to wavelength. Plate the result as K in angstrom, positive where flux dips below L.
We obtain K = 0.5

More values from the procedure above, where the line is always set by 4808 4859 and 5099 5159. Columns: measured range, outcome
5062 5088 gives 1.3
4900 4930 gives -1.0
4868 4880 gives 1.8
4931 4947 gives -0.8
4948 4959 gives -0.8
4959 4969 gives -1.1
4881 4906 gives -0.5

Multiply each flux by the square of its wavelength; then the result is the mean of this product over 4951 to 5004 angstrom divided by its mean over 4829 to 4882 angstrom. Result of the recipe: 0.95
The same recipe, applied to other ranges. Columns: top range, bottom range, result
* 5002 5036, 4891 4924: 1.02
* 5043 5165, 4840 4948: 0.93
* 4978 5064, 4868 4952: 1.03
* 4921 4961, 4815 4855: 1.05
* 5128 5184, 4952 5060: 0.89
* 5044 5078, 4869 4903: 1.07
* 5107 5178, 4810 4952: 0.91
